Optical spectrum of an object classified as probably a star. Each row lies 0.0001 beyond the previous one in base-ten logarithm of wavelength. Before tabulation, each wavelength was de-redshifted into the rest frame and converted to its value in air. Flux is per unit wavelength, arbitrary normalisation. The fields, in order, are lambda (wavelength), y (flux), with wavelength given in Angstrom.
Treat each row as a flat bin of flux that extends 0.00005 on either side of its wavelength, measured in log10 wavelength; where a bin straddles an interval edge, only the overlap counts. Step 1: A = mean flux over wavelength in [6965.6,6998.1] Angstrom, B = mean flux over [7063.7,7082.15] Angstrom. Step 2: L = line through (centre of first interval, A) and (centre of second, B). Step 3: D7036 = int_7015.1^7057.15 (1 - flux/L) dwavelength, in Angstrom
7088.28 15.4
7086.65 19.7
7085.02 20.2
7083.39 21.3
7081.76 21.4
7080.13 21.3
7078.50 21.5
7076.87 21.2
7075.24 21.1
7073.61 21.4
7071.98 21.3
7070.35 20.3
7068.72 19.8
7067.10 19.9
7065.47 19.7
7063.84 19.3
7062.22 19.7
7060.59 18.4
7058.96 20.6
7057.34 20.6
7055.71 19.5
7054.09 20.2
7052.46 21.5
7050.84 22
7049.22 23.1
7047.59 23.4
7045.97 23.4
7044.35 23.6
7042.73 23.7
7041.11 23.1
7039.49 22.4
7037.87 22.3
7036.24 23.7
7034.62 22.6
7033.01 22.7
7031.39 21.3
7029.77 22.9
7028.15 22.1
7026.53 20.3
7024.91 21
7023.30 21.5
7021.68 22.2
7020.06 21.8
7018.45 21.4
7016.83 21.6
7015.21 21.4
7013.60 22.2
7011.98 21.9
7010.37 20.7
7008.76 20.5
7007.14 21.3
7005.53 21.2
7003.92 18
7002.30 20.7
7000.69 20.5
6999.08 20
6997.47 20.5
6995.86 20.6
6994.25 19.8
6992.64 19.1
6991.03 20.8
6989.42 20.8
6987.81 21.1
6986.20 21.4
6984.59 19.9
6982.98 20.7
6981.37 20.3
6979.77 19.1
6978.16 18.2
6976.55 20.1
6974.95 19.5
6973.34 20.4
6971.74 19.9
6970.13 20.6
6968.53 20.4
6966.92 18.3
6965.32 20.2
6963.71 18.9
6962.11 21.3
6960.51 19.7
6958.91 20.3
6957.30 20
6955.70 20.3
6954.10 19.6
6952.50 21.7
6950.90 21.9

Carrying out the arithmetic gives -3.4 Angstrom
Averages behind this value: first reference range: 20.1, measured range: 22.1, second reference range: 20.7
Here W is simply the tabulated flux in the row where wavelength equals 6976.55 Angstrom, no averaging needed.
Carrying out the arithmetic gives 20.1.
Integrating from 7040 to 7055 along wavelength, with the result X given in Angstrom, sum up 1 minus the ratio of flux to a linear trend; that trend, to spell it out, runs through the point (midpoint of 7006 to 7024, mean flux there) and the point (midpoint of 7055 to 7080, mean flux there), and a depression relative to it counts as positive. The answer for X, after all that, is -1.4 Angstrom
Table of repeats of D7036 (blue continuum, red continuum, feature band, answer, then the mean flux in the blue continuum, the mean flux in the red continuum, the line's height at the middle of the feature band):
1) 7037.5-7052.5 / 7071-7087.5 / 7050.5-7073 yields 1.87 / 23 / 21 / 22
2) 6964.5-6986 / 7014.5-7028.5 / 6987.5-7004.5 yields 0.32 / 19.9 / 21.4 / 20.6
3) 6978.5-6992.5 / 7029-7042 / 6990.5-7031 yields 1.03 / 20.4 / 22.6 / 21.5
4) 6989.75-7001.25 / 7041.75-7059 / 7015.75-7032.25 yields -0.35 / 20.2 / 22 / 21.2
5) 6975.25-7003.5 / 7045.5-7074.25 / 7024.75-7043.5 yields -1.69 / 20.2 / 20.7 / 20.5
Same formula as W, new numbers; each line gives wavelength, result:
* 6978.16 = 18.2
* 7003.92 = 18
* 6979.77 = 19.1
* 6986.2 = 21.4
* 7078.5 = 21.5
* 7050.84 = 22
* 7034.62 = 22.6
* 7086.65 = 19.7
